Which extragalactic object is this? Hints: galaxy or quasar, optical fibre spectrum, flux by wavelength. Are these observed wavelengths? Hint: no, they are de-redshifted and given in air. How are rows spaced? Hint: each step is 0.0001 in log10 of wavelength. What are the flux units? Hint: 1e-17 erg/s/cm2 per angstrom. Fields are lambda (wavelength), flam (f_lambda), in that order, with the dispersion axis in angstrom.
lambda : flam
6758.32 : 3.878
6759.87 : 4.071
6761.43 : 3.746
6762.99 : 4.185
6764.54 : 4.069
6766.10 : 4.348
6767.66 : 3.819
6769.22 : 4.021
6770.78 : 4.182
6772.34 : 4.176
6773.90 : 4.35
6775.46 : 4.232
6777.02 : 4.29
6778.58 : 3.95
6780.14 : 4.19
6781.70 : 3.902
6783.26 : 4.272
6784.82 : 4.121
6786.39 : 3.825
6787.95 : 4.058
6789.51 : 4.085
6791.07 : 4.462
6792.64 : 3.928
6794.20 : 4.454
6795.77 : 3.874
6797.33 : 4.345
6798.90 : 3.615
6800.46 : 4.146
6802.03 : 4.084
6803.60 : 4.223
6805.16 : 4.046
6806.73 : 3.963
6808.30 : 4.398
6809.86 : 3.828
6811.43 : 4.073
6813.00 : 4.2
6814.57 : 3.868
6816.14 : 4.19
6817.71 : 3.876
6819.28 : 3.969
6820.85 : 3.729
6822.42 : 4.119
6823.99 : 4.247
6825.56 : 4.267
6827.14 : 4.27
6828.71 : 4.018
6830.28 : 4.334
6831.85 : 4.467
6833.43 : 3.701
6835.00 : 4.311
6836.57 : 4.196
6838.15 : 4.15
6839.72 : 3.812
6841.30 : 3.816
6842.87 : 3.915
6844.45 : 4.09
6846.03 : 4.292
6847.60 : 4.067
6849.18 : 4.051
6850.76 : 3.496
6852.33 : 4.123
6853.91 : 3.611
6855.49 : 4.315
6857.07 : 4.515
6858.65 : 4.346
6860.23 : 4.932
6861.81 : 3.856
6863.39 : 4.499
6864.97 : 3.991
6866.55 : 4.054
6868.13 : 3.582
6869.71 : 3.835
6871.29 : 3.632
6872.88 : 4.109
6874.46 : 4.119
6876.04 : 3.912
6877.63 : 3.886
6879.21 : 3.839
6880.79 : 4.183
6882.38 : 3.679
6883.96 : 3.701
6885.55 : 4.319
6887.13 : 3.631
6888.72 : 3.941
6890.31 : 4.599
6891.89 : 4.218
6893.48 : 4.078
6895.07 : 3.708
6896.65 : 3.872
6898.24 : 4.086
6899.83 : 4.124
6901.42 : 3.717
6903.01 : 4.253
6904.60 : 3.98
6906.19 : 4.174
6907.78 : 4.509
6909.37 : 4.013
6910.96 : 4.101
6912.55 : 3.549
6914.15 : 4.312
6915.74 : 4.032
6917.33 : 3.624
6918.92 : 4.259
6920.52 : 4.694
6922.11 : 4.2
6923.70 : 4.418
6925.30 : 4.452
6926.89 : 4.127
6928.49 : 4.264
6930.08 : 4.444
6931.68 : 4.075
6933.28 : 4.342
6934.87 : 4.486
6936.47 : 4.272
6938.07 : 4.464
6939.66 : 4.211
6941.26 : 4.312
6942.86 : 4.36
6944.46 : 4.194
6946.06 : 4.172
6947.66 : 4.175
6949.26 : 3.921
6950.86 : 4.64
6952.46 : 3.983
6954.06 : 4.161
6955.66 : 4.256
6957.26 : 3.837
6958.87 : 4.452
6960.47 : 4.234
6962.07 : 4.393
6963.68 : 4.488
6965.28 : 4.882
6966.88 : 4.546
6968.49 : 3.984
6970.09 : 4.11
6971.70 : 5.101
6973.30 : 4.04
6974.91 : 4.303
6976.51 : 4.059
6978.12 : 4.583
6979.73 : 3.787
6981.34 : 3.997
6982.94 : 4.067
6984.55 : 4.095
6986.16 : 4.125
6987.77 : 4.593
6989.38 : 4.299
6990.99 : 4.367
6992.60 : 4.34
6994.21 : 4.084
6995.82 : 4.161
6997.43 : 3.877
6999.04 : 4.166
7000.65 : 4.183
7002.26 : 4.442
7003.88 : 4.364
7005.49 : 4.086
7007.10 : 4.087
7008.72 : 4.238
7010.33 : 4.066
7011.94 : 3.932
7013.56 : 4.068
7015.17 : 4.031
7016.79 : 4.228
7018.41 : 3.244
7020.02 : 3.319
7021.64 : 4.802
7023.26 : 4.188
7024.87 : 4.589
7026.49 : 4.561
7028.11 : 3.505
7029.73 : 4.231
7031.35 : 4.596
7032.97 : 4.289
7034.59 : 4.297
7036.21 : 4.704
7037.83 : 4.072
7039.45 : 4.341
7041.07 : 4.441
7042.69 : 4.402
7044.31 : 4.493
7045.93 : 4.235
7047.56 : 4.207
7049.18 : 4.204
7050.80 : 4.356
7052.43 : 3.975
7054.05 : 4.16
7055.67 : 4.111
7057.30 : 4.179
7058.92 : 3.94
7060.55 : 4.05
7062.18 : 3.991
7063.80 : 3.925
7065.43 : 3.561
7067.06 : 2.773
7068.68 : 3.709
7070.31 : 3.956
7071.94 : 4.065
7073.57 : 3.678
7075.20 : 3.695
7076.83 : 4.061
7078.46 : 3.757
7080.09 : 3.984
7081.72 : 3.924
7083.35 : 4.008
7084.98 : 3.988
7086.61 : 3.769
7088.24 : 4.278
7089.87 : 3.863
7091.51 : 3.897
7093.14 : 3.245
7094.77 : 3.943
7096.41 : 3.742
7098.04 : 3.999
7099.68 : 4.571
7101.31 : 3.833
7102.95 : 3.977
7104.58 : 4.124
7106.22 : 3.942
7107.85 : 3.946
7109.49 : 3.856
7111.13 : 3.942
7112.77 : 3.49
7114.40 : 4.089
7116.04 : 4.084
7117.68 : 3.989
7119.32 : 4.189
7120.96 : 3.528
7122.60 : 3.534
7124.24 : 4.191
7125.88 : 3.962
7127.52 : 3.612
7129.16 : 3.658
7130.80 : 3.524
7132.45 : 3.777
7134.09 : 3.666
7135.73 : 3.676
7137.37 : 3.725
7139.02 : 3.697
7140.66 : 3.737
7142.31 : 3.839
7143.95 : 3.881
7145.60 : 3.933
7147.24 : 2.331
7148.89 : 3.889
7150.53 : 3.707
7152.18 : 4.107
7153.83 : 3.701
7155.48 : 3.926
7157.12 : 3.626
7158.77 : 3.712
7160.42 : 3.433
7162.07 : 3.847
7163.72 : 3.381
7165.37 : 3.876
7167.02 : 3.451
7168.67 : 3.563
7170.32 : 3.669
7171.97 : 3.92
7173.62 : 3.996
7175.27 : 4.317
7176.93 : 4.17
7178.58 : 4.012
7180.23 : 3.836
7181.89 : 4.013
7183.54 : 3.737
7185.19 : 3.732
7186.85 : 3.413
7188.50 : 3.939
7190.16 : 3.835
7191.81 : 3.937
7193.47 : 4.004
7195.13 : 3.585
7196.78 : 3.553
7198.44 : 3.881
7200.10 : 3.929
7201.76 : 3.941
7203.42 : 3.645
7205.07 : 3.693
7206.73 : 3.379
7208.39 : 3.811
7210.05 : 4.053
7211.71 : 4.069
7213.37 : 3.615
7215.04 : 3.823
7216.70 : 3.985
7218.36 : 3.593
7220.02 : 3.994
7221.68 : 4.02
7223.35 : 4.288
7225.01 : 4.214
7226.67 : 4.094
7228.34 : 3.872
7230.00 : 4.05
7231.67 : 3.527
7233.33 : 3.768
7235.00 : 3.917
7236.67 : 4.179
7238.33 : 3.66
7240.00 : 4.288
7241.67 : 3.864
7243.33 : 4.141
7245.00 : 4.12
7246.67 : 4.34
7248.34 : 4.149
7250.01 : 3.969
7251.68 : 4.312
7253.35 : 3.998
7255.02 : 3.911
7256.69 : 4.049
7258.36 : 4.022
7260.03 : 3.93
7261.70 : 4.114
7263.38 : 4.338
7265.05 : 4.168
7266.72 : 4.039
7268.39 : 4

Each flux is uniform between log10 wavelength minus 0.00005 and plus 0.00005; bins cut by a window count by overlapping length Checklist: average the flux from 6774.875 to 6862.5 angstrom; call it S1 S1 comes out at 4.1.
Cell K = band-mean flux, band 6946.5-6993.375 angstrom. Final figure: 4.27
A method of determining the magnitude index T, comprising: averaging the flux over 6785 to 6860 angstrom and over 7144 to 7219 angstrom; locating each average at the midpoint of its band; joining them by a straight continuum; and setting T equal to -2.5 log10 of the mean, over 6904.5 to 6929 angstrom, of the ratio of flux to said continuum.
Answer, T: -0.045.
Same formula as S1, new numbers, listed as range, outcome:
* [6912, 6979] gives 4.27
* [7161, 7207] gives 3.8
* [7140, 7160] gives 3.69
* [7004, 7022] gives 4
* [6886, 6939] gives 4.15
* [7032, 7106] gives 4.02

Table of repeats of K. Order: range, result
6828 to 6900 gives 4.04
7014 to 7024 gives 3.97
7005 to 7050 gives 4.2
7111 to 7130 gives 3.85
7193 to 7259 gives 3.93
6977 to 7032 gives 4.15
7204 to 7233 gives 3.88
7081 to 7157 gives 3.83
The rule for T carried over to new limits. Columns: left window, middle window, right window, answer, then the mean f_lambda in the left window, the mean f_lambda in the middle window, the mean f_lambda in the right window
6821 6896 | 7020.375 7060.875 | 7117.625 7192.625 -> -0.10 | 4.06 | 4.27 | 3.76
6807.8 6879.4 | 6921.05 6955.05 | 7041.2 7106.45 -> -0.07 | 4.06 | 4.27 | 3.97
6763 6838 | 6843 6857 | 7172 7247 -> 0.02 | 4.11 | 4.03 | 3.9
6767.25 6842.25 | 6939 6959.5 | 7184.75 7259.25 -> -0.04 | 4.09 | 4.2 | 3.92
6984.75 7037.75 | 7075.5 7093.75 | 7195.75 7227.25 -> 0.05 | 4.19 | 3.89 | 3.87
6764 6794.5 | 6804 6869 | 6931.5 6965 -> 0.02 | 4.13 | 4.09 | 4.27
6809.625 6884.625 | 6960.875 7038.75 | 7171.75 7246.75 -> -0.06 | 4.05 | 4.22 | 3.9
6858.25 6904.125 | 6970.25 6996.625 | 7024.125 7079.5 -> -0.05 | 4.02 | 4.25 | 4.09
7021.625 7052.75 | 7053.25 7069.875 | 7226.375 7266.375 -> 0.12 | 4.32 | 3.84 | 4.03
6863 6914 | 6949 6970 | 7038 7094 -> -0.08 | 4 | 4.29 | 3.98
